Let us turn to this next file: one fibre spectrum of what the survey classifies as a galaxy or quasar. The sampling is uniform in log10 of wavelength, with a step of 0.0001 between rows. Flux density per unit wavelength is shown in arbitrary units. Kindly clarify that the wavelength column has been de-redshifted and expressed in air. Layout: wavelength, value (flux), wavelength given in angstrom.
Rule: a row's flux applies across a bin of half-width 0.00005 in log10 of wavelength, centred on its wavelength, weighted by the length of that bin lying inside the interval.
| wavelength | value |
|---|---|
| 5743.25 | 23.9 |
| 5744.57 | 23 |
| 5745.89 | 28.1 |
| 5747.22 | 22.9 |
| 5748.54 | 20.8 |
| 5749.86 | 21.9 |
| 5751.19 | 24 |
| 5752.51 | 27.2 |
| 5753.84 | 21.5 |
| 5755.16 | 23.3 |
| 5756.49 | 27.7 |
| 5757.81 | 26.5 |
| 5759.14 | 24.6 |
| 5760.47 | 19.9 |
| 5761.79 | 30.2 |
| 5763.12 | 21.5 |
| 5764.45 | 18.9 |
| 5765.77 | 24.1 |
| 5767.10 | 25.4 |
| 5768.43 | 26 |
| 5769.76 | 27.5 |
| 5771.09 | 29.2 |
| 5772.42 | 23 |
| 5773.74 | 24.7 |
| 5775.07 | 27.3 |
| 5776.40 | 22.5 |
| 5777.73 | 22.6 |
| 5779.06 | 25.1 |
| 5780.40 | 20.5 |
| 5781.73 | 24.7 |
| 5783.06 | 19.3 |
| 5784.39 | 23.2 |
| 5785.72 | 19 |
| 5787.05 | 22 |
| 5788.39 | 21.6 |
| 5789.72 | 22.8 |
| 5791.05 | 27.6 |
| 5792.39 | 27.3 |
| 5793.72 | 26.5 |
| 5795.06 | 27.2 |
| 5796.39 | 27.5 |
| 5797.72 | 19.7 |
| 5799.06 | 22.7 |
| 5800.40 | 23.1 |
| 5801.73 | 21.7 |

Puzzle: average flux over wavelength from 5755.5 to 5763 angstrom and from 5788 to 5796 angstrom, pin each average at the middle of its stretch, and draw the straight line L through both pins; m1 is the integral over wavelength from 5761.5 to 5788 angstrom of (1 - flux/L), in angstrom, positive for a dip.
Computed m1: 1.9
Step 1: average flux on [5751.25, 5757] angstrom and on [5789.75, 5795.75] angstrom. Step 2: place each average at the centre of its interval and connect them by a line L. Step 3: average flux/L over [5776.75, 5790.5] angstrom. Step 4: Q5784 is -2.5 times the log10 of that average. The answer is 0.18 mag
